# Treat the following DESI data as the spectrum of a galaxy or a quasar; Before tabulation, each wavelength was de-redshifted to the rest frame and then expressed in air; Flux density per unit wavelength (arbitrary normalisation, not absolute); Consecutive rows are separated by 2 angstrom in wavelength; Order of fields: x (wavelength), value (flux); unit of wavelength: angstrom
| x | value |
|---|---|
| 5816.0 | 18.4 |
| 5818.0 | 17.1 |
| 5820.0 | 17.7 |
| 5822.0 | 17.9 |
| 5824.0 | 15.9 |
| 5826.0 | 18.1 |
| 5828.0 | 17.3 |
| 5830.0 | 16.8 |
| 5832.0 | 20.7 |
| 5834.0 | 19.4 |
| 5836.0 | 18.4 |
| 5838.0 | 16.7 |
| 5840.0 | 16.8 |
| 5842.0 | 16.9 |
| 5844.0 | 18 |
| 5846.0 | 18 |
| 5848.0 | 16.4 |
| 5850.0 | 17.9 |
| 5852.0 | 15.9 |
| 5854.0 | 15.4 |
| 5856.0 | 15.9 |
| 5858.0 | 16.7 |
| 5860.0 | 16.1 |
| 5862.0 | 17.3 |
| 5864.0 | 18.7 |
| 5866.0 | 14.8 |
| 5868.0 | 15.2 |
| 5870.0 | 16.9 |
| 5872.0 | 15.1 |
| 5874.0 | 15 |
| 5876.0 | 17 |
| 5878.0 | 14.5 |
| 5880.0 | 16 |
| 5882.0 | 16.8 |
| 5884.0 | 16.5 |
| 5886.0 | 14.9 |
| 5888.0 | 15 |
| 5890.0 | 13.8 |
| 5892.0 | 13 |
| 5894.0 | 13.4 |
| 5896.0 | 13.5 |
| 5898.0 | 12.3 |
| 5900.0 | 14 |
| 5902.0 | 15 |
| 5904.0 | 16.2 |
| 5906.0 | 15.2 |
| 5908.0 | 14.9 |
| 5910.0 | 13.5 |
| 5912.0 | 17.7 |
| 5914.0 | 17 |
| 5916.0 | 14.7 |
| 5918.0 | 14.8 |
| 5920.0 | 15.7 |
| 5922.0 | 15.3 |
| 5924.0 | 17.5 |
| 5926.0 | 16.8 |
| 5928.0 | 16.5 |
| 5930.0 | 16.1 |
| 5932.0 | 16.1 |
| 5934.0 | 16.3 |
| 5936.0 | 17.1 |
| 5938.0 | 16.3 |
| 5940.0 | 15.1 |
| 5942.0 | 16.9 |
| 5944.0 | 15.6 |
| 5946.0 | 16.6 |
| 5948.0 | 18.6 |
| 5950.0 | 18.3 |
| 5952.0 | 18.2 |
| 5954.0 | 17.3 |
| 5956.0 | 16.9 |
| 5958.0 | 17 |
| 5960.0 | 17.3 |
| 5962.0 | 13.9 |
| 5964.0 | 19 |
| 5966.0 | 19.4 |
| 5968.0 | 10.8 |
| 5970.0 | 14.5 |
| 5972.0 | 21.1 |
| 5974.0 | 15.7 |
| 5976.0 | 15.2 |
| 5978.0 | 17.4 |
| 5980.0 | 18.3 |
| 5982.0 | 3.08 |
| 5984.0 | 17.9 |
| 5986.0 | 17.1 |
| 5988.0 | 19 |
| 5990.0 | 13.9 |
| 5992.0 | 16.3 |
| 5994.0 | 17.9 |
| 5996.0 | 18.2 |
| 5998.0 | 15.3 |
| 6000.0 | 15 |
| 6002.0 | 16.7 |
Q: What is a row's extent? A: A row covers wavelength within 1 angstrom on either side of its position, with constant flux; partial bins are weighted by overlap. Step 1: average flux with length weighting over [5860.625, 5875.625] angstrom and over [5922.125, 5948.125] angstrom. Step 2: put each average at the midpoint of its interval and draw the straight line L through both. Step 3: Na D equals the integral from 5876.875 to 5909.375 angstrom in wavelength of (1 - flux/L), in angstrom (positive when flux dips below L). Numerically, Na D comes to 3.2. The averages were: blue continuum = 16.2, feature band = 14.7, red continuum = 16.5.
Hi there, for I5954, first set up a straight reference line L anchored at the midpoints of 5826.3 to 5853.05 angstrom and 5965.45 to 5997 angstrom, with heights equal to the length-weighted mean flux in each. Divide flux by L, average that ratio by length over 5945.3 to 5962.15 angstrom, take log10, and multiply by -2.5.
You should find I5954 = -0.066 mag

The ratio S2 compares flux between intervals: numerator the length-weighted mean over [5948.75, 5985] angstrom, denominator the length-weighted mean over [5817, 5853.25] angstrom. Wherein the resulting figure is 0.92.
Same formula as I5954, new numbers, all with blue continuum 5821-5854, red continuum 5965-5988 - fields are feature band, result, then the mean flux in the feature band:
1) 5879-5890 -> 0.08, 15.7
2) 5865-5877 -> 0.09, 15.7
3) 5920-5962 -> -0.04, 16.7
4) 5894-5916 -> 0.12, 14.8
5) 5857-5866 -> 0.02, 16.9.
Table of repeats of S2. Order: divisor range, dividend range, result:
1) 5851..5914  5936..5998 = 1.07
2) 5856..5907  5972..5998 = 1.04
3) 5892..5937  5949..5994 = 1.06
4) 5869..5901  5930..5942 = 1.09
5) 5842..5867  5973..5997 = 0.94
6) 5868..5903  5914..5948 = 1.09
